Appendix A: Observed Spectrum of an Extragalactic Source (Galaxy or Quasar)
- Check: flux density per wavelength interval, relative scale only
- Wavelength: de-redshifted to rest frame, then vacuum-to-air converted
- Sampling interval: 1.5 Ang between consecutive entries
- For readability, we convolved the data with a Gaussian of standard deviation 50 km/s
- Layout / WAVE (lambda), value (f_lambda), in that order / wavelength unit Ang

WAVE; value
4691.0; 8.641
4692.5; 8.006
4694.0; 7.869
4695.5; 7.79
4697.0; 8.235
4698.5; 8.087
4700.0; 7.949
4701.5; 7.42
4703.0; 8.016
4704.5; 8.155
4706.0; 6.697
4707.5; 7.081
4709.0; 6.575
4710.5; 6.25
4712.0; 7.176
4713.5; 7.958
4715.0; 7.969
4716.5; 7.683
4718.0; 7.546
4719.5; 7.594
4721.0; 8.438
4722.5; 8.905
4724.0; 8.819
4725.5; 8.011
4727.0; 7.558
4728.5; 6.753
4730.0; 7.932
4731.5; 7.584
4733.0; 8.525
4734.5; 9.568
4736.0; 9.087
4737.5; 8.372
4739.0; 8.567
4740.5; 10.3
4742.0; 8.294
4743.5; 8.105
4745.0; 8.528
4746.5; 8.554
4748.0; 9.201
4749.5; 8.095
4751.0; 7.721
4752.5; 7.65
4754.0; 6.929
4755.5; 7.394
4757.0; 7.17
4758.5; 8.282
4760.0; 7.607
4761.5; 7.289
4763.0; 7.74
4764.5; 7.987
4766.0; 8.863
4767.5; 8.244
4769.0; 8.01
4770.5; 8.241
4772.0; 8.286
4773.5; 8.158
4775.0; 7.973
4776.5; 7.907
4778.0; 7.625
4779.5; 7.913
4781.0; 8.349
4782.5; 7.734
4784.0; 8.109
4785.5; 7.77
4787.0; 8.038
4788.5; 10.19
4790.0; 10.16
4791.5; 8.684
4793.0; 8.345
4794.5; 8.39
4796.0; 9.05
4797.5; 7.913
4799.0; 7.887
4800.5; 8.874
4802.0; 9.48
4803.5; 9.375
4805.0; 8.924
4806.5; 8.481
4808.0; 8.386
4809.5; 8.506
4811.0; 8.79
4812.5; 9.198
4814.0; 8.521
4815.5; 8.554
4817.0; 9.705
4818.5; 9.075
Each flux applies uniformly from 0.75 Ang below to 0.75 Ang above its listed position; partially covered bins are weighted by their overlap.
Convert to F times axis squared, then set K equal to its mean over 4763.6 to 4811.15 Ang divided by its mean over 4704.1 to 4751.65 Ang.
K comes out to 1.08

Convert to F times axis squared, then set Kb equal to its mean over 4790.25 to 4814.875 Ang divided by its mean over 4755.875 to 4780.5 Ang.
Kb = 1.1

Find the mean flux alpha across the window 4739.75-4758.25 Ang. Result 8.17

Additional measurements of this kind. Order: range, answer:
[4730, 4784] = 8.16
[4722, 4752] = 8.41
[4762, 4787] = 8.05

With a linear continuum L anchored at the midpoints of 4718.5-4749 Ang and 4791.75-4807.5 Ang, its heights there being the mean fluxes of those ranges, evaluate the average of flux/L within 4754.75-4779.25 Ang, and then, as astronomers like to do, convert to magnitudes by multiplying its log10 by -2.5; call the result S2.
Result 0.08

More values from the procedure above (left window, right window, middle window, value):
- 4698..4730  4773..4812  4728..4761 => -0.029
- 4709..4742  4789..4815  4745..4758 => 0.058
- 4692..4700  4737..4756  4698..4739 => 0.038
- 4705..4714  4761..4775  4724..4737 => -0.112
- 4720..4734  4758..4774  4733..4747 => -0.095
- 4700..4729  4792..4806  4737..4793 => 0.005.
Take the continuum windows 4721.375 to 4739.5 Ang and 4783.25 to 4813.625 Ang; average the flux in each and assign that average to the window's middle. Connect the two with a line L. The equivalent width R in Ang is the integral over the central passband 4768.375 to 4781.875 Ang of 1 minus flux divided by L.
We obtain 0.84 Ang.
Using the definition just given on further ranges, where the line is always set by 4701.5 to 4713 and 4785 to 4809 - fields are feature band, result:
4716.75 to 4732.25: -0.9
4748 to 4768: 0.6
